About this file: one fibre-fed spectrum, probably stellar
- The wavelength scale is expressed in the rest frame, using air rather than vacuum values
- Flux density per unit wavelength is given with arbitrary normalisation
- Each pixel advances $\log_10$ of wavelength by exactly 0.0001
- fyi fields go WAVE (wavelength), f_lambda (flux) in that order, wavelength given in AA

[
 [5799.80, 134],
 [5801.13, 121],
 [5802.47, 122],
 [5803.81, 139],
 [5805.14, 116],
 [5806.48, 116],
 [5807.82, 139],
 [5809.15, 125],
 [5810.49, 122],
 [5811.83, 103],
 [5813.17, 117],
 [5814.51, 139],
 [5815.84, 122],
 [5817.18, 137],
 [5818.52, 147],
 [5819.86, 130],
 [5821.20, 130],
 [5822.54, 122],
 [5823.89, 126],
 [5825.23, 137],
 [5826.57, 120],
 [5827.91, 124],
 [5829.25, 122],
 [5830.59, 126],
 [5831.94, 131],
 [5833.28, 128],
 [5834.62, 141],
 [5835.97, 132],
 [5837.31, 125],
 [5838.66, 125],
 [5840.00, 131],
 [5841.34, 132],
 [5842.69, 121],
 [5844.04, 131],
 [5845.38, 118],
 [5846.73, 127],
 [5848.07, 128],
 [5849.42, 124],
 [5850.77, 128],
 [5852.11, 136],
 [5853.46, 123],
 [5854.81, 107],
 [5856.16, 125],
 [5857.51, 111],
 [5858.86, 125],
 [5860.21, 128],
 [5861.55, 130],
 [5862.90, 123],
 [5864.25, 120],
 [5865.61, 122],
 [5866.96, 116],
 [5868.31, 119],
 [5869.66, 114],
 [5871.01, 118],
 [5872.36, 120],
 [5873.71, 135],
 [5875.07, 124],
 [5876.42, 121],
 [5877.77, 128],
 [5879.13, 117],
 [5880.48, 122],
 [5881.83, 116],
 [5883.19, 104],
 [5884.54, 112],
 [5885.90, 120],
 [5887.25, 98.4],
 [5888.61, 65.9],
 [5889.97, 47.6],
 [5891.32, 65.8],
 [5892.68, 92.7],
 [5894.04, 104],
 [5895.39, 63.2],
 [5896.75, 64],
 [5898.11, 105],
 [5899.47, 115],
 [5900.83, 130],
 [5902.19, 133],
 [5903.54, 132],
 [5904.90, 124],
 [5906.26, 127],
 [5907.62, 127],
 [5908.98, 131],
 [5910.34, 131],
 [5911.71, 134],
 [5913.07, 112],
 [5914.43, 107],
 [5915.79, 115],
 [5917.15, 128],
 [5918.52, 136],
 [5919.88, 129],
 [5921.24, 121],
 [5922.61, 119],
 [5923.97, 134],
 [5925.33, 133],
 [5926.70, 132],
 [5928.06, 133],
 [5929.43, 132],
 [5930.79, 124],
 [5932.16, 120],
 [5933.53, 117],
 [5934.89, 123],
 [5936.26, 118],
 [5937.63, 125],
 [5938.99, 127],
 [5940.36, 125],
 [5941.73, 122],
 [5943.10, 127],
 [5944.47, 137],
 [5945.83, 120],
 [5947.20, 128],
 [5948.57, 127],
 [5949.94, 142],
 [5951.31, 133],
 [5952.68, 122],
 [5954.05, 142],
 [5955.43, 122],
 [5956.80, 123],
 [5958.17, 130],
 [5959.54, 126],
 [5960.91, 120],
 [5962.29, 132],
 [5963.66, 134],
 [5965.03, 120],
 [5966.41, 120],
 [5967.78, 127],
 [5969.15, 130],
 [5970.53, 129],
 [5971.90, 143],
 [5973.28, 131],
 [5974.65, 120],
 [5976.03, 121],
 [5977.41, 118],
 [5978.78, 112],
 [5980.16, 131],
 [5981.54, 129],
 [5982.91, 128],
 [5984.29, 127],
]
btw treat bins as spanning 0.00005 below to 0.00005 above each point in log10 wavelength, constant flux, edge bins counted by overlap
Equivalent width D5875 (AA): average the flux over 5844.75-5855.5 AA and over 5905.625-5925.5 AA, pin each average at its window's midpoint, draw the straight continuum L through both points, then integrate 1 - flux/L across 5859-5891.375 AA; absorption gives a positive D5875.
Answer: 3.0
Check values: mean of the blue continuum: 124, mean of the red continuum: 125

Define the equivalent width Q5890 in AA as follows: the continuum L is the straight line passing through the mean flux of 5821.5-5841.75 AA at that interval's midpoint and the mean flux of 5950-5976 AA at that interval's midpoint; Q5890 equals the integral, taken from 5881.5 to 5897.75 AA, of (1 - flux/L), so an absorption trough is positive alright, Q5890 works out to 5.1 AA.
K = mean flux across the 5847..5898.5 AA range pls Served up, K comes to 111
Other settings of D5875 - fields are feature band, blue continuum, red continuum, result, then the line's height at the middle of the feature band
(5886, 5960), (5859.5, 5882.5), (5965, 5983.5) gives 3.2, 124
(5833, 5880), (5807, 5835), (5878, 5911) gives -2.7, 118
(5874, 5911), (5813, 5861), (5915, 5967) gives 5.4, 127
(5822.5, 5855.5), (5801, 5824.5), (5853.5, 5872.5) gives -1.0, 123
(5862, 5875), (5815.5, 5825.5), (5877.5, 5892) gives -1.7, 107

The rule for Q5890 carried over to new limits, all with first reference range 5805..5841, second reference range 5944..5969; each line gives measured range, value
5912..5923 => 0.56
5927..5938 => 0.32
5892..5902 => 2.32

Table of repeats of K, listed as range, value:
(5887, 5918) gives 107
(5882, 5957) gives 118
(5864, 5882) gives 121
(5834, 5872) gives 124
